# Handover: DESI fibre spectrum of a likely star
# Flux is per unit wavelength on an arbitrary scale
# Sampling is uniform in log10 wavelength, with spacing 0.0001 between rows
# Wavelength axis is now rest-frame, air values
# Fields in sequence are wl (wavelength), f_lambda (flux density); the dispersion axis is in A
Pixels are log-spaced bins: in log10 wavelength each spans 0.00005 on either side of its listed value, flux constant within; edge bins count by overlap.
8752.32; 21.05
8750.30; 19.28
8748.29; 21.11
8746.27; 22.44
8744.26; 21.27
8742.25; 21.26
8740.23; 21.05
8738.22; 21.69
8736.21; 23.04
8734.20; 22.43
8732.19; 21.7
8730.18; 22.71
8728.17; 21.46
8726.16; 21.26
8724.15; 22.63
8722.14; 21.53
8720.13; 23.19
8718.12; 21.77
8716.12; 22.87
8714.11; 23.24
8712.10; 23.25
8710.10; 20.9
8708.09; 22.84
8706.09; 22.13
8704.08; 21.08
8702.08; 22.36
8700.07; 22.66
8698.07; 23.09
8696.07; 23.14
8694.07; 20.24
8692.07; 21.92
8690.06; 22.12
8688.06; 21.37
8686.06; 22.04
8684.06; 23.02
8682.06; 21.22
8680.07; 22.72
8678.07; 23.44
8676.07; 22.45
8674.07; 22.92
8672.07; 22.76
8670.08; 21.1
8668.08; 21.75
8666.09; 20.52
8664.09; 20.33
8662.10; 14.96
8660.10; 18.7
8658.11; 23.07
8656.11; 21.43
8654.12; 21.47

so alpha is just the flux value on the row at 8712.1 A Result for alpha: 23.25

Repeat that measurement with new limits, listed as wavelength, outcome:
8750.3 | 19.28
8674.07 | 22.92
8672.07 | 22.76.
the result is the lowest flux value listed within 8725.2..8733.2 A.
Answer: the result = 21.26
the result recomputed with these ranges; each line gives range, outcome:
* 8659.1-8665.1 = 14.96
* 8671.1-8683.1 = 21.22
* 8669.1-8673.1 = 21.1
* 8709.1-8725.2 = 20.9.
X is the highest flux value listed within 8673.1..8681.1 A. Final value 23.44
